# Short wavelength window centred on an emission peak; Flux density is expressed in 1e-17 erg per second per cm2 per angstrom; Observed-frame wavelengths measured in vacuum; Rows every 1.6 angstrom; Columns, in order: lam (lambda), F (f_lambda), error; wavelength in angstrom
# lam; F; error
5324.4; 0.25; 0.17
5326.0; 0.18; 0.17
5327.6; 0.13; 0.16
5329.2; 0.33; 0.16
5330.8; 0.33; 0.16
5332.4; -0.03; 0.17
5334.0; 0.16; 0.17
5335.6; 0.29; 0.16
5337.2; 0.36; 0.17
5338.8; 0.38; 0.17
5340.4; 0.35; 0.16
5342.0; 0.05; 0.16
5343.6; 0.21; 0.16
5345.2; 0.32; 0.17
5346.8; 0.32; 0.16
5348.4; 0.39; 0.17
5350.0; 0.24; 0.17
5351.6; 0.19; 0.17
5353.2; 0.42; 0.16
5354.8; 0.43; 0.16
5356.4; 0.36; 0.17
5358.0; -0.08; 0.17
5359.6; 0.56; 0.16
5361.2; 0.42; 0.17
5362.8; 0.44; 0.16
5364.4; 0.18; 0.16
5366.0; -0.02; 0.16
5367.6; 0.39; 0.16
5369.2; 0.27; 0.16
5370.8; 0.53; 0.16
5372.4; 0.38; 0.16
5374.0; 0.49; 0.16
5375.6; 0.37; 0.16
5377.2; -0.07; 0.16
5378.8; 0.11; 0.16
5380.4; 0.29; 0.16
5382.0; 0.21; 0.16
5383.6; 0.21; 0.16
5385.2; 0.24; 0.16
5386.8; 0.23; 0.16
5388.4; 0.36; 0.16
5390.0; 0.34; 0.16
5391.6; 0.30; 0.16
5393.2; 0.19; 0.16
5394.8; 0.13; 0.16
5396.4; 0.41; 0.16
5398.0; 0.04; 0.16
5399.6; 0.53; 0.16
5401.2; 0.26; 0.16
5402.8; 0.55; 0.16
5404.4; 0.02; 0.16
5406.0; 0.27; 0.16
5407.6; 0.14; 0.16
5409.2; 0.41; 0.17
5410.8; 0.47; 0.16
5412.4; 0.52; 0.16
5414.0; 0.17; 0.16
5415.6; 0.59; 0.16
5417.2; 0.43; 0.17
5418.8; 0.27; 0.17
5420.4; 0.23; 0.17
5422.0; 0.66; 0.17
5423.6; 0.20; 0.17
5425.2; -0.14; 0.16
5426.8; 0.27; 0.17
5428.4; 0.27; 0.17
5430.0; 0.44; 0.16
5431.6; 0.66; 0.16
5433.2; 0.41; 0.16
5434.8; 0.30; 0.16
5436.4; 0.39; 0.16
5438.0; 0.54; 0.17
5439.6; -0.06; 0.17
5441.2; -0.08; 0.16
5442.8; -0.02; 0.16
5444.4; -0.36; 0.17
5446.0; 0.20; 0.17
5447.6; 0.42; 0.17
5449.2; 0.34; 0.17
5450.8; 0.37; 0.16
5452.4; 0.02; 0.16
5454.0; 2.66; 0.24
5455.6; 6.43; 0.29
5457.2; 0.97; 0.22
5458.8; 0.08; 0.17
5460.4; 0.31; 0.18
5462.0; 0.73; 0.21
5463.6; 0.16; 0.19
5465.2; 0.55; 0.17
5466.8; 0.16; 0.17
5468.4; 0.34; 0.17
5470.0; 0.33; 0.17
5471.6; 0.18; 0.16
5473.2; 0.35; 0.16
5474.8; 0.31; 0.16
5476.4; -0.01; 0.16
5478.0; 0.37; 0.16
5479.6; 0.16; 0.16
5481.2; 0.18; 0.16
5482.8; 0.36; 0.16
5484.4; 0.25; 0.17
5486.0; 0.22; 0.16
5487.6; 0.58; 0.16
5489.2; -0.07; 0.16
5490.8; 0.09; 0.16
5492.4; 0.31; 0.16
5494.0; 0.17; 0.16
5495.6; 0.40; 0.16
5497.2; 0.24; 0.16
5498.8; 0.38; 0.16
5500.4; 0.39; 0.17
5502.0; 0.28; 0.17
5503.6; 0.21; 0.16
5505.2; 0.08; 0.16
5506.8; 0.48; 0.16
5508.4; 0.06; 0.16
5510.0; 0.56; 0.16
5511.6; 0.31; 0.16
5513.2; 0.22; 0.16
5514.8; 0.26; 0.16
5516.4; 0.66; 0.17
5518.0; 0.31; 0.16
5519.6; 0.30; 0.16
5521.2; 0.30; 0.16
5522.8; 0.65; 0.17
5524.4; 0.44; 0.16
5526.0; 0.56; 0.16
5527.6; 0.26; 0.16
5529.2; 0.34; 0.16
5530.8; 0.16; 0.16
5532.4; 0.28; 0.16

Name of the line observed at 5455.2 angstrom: H-beta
